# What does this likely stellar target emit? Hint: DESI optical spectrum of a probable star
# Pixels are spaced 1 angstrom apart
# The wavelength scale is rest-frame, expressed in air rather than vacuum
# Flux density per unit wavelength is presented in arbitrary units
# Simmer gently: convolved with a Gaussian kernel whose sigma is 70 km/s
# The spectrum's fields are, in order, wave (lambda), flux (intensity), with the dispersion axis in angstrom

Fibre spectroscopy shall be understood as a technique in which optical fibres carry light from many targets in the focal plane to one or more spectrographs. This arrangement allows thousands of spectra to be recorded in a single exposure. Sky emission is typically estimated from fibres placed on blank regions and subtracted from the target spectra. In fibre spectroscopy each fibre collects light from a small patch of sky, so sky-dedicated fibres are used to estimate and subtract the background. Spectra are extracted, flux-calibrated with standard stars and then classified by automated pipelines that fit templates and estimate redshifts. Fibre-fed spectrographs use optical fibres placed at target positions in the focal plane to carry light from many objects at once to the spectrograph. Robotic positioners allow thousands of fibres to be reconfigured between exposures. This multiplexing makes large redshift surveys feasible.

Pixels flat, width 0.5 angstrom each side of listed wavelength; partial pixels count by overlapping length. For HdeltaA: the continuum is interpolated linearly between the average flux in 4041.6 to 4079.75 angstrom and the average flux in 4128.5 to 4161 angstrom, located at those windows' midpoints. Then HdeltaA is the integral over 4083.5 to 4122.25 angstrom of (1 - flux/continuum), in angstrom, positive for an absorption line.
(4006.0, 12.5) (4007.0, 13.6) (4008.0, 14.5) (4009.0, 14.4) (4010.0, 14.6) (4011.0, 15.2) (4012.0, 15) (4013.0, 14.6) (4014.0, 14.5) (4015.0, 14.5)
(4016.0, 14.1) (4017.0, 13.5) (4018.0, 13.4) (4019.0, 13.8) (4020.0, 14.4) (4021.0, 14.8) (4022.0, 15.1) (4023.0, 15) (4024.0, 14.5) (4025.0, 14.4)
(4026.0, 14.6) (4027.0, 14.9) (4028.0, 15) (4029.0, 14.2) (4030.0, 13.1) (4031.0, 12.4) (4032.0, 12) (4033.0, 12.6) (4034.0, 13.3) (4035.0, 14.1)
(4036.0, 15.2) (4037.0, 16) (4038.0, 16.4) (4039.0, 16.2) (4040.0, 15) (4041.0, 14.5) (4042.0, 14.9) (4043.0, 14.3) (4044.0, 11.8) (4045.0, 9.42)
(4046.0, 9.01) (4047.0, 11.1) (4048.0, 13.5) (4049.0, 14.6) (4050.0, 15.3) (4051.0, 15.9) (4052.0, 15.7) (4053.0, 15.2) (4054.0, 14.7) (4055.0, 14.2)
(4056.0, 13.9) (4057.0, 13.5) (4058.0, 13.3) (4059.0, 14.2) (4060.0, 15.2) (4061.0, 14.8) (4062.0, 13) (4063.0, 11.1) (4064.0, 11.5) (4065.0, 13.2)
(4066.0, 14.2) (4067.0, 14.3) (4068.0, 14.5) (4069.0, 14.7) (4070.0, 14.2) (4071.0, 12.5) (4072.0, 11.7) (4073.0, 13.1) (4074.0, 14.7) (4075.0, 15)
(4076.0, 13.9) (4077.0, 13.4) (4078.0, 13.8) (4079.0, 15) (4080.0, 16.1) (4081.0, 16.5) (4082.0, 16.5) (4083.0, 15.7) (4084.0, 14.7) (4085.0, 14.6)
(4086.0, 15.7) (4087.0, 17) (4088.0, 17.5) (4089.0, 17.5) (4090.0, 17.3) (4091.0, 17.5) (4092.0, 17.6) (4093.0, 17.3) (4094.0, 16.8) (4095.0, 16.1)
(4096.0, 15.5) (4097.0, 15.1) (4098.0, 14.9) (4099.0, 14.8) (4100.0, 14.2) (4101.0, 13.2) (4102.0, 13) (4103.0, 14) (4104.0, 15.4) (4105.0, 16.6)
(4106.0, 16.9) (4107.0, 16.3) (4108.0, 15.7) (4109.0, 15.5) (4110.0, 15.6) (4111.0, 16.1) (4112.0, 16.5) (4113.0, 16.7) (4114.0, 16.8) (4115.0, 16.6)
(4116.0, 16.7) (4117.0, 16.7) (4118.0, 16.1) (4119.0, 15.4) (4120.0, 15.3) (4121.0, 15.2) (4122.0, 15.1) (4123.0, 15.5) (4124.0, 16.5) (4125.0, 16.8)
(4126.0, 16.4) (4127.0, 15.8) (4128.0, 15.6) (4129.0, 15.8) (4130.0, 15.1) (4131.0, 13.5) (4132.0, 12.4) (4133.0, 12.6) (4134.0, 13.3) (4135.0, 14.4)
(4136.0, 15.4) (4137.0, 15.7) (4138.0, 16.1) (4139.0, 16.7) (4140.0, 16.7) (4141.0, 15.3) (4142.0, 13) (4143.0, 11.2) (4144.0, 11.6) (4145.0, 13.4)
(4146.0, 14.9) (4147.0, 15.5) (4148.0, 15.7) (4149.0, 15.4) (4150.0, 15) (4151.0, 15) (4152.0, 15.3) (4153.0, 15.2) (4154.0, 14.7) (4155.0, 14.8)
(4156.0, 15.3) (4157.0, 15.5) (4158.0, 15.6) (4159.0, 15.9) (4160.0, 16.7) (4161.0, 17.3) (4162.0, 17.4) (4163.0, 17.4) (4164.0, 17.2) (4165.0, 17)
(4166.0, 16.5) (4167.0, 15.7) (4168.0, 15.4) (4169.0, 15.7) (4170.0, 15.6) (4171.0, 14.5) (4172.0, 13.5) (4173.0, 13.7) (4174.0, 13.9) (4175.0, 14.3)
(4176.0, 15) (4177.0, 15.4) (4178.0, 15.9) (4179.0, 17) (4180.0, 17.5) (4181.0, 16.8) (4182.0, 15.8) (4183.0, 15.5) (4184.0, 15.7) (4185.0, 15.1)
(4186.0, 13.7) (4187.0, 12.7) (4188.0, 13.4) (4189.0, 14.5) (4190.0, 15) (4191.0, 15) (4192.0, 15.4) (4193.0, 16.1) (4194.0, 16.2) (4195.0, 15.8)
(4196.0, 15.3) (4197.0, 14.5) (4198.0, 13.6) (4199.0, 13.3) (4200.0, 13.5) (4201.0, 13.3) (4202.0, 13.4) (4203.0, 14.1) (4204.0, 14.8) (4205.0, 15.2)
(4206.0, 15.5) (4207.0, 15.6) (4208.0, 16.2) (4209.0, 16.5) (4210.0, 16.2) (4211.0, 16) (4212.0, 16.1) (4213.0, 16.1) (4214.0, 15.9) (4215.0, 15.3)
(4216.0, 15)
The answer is -4.52 angstrom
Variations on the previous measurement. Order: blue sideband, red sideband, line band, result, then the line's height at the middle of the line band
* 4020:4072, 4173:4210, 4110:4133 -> -1.9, 14.5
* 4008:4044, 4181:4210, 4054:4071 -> 0.9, 14.5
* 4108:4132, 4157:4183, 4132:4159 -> 1.9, 15.8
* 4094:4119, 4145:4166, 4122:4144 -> 1.2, 15.7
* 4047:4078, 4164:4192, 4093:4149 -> -2.6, 14.6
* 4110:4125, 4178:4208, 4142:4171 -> 0.3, 15.5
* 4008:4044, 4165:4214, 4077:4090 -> -1.1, 14.6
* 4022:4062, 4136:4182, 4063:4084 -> 0.4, 14.4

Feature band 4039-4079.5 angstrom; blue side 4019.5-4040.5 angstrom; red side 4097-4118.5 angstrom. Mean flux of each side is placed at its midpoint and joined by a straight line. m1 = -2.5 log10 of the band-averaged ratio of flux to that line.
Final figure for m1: 0.09 mag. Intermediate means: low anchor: 14.4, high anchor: 15.6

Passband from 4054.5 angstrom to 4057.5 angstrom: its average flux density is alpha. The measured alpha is 13.9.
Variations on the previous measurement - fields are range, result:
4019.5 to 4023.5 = 14.8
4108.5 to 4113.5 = 16.1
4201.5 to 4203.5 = 13.8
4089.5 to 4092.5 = 17.5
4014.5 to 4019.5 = 13.9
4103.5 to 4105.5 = 16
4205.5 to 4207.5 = 15.6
